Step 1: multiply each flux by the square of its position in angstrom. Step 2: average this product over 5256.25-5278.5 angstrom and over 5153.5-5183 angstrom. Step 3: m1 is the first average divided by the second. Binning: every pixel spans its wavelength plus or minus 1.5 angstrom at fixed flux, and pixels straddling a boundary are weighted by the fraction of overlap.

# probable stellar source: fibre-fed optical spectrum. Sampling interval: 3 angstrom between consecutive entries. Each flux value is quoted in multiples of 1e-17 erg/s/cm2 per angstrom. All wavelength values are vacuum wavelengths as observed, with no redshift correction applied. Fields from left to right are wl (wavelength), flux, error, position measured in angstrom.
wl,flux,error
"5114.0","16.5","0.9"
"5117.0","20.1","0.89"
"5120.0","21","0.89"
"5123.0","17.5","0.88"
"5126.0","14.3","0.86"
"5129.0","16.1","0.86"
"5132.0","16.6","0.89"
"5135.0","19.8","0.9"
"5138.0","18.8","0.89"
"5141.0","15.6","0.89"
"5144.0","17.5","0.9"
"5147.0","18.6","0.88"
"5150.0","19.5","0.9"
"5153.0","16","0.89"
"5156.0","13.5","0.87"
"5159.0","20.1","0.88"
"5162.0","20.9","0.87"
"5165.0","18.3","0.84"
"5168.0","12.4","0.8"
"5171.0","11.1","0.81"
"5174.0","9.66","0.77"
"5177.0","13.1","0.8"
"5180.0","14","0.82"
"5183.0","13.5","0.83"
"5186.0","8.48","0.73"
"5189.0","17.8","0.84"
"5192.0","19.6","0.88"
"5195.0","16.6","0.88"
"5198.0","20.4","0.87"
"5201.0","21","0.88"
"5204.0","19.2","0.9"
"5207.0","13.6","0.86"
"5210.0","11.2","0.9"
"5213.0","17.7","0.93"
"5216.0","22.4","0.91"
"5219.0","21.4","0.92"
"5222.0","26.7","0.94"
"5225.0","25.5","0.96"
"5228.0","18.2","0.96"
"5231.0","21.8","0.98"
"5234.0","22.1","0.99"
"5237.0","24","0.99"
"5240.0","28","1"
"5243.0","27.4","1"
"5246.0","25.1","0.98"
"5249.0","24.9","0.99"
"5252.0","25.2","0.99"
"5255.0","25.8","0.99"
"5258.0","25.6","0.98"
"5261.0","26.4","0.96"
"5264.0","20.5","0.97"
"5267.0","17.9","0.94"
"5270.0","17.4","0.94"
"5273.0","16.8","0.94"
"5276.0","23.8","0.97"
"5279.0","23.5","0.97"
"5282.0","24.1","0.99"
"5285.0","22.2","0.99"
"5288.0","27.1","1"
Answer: 1.5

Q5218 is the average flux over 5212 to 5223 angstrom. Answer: 22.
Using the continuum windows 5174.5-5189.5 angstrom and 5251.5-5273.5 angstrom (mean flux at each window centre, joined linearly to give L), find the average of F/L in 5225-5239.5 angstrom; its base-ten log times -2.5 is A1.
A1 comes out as -0.20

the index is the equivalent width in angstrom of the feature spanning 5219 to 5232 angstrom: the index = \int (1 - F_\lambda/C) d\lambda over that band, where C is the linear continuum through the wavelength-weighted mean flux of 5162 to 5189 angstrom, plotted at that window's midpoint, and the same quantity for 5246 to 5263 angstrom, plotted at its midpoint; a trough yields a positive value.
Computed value -1.3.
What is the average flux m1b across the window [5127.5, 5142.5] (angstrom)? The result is 17.4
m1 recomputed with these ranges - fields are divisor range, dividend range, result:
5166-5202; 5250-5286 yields 1.57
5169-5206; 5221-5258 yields 1.64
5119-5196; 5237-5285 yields 1.51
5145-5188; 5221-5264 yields 1.69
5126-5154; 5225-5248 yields 1.42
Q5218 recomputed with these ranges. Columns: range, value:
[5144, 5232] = 17.3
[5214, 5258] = 24.2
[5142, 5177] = 16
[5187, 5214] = 17.3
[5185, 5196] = 15.9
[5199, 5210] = 17.1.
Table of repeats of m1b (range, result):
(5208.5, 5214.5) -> 14.4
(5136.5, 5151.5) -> 18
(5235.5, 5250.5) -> 25.9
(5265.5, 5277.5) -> 19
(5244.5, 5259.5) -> 25.3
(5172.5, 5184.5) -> 12.6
